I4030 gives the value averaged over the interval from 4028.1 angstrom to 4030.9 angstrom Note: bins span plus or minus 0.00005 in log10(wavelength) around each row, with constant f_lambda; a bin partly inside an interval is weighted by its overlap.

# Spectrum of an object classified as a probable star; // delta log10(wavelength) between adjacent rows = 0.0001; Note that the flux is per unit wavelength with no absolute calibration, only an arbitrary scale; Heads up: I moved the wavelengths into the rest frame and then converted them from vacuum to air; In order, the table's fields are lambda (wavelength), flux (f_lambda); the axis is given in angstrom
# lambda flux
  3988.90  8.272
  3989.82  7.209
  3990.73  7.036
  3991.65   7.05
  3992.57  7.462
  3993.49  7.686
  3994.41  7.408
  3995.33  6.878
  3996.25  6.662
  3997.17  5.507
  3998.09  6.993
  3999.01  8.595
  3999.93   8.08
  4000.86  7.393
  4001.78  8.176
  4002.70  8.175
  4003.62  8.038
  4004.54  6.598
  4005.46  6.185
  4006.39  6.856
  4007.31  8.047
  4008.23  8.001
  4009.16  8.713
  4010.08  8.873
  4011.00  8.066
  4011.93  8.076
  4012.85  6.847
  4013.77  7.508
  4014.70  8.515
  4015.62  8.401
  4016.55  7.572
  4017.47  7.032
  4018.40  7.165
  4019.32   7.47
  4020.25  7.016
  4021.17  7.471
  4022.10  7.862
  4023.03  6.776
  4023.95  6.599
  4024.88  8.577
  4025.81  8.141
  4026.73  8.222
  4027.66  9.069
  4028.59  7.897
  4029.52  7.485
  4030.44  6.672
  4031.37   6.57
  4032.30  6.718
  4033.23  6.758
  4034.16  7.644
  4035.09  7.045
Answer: 7.38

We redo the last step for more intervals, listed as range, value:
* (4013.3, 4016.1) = 8.13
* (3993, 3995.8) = 7.32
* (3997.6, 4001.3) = 7.73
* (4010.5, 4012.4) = 8.09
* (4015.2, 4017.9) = 7.66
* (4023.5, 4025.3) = 7.56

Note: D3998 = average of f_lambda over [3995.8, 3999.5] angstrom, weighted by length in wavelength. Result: 6.95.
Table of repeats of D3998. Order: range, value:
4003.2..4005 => 7.31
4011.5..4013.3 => 7.47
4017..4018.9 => 7.13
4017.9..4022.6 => 7.38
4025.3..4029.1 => 8.32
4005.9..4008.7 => 7.6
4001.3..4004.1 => 8.13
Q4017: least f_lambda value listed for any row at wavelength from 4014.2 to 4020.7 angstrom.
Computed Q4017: 7.016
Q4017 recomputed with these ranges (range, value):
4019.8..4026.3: 6.599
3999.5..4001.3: 7.393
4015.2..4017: 7.572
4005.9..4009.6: 6.856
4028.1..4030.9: 6.672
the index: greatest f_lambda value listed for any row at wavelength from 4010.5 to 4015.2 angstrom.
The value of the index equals 8.515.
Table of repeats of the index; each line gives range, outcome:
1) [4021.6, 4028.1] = 9.069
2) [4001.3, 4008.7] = 8.176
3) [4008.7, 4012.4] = 8.873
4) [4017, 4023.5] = 7.862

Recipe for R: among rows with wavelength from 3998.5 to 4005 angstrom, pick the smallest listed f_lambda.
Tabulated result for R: 6.598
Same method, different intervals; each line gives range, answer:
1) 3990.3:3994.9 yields 7.036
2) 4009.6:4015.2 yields 6.847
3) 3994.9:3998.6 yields 5.507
